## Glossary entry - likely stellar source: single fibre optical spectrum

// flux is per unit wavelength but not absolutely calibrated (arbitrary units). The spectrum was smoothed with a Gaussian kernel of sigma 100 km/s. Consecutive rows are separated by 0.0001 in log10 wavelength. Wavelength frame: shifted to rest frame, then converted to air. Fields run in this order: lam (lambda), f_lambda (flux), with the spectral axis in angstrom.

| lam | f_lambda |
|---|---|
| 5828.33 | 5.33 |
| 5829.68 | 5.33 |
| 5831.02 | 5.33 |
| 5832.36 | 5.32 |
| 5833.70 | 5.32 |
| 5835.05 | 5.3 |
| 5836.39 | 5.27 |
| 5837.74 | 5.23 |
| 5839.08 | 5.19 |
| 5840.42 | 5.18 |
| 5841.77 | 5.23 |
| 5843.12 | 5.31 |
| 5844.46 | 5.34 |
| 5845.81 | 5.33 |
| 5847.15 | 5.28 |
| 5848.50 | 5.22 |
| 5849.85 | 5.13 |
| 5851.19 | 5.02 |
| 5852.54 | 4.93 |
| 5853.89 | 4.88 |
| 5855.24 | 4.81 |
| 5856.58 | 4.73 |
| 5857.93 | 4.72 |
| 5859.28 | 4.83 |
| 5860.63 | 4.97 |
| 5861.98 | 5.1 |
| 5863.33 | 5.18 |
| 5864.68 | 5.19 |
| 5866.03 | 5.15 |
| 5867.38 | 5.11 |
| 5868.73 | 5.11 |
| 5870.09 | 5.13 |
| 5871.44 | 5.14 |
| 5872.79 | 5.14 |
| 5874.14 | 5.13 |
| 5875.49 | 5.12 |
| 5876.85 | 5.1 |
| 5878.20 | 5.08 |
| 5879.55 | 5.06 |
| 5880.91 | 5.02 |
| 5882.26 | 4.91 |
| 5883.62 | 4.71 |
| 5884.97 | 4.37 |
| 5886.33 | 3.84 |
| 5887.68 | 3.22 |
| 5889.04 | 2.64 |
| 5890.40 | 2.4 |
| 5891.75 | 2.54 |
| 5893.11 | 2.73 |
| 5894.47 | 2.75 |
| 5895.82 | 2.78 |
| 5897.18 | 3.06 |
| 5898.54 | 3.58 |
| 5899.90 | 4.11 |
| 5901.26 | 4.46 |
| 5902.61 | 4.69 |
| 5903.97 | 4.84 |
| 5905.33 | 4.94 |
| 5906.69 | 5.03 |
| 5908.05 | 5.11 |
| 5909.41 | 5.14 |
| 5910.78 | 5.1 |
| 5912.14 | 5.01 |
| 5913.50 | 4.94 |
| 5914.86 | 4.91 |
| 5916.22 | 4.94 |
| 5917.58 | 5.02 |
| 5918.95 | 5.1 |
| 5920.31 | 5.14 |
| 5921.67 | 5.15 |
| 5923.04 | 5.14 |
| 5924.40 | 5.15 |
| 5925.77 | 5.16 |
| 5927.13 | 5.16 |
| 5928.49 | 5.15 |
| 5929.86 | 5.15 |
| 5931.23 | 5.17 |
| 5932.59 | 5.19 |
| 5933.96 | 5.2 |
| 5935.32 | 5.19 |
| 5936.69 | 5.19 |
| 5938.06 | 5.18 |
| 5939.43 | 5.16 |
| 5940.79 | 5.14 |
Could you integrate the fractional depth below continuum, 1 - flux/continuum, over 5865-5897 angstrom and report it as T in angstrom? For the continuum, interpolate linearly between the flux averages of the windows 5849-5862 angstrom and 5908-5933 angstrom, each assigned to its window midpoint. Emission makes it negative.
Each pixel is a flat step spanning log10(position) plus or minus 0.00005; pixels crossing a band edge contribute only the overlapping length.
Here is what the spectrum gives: 4.6 angstrom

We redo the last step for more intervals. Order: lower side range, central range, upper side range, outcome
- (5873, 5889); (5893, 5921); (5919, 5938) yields 2.54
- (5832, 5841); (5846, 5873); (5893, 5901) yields -3.35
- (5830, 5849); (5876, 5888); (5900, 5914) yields 0.95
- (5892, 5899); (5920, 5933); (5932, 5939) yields -1.36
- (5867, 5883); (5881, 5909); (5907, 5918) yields 6.52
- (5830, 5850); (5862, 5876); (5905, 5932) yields 0.17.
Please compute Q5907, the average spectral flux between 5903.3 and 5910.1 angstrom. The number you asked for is 5.01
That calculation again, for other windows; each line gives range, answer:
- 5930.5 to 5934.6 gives 5.18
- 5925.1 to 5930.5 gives 5.16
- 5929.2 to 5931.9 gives 5.15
